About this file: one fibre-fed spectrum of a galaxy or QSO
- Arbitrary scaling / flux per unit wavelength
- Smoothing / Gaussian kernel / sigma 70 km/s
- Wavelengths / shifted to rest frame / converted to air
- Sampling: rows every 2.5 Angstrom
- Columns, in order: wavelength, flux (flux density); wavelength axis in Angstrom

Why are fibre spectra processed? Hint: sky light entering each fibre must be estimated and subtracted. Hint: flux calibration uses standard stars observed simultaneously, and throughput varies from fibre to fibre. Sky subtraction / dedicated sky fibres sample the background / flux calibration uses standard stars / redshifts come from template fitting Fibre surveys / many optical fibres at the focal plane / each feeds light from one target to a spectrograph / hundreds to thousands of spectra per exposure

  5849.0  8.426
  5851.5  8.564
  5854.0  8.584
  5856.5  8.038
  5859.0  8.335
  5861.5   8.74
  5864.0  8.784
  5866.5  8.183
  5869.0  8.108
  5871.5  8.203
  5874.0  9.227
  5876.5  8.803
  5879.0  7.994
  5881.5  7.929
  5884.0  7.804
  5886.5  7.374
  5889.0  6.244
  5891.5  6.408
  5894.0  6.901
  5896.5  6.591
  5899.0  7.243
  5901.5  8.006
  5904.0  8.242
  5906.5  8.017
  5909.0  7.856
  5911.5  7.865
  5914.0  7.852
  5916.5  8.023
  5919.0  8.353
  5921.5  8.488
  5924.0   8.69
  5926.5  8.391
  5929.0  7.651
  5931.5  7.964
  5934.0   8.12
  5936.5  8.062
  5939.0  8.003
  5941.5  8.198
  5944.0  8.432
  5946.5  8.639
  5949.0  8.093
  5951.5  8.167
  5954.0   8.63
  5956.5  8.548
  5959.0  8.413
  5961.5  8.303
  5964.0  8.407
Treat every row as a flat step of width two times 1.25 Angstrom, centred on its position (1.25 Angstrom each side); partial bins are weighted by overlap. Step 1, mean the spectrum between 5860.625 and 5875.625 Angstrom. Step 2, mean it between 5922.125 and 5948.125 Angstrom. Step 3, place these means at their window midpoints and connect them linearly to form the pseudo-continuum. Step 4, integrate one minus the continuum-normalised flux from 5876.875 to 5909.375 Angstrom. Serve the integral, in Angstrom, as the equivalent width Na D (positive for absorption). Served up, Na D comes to 3.7 Angstrom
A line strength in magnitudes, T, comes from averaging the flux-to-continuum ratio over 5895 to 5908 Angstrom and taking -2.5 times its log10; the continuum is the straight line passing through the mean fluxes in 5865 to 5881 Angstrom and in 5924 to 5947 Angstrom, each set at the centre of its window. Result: 0.09 mag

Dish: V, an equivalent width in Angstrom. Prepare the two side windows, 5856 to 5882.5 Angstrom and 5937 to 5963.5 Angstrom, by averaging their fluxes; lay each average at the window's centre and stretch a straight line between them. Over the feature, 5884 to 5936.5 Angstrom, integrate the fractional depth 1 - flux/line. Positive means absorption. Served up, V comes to 4.1 Angstrom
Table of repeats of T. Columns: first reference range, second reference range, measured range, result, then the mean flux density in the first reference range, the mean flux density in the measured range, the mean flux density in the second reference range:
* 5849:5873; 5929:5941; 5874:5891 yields 0.07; 8.4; 7.75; 8.01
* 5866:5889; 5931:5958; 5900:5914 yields 0.03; 8.08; 7.97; 8.27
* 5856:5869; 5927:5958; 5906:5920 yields 0.04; 8.41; 7.99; 8.21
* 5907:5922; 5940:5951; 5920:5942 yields 0.00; 8.05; 8.18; 8.32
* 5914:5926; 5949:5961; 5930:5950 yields 0.02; 8.33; 8.18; 8.39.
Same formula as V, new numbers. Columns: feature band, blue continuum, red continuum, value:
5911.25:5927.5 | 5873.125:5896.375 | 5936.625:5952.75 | -0.62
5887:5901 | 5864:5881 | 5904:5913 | 2.33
